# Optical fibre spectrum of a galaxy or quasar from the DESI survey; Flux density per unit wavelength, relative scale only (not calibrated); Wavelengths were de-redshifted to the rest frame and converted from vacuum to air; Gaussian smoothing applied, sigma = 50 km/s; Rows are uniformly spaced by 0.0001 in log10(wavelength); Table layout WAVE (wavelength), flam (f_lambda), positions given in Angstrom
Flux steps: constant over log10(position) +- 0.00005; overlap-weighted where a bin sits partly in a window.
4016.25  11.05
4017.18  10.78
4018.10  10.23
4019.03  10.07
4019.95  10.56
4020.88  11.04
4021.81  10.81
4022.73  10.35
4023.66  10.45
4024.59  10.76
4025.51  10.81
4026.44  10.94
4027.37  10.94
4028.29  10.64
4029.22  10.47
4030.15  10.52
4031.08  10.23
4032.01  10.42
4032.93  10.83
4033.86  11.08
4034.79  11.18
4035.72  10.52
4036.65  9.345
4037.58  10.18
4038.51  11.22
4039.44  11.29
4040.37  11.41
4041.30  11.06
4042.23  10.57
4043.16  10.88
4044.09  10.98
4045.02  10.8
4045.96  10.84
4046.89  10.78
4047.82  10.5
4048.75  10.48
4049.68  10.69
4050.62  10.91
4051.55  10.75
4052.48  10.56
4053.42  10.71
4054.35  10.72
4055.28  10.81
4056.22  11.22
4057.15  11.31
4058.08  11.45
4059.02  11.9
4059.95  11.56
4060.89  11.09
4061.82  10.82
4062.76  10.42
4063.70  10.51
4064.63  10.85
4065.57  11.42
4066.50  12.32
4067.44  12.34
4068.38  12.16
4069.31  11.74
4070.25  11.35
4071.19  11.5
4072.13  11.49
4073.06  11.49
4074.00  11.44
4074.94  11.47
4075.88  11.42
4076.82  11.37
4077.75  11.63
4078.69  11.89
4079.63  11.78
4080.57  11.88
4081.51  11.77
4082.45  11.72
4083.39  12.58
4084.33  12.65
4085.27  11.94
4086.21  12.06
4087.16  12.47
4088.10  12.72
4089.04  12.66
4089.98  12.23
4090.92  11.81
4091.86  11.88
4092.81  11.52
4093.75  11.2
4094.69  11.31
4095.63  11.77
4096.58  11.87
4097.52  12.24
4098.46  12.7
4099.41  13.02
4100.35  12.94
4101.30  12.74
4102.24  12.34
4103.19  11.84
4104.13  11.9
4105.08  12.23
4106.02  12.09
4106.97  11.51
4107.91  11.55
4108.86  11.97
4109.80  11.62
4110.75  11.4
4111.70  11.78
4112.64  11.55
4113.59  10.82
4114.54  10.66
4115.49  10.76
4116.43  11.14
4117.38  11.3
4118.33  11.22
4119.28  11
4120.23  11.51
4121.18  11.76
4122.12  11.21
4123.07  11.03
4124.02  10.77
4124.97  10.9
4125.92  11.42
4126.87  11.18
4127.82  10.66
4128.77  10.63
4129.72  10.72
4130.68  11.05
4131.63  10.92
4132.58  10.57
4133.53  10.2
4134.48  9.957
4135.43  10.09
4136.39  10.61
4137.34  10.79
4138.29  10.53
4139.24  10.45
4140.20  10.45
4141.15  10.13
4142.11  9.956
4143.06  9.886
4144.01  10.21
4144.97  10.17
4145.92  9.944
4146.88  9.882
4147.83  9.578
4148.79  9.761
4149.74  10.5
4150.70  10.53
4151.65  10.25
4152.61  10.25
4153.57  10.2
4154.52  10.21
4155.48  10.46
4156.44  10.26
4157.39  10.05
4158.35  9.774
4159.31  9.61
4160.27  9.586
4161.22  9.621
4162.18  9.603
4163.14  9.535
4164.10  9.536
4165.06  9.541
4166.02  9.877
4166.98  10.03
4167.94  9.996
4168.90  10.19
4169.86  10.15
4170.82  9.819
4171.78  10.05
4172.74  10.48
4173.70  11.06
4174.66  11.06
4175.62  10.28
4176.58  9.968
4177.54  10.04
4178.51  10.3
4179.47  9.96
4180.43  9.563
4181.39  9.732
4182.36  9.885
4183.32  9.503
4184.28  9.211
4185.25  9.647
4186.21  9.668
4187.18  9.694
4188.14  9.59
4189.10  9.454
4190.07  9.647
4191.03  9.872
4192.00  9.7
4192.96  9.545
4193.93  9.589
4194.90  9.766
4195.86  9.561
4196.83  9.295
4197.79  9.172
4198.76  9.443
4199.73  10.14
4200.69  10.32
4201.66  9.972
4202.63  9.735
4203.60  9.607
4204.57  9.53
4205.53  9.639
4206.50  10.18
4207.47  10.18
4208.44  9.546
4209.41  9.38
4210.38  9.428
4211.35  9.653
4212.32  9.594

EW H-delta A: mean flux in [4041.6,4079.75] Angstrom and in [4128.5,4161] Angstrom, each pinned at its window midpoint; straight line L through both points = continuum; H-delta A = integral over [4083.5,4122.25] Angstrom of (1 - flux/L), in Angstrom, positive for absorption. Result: -4.1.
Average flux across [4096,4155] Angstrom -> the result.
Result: 11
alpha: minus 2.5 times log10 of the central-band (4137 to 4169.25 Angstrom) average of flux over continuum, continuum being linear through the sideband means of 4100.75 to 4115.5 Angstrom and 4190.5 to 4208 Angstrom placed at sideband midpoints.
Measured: 0.07 mag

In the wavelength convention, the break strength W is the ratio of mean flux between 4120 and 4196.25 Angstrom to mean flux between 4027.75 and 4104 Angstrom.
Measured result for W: 0.89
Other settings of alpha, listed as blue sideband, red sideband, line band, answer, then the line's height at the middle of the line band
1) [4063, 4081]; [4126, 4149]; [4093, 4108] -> -0.10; 11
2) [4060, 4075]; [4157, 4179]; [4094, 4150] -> -0.04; 10.6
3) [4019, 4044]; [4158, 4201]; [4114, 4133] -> -0.09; 10.2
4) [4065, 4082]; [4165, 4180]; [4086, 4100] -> -0.07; 11.4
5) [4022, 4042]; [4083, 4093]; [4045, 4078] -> 0.03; 11.5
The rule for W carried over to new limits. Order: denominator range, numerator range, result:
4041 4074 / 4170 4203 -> 0.89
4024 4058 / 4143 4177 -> 0.93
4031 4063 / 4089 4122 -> 1.08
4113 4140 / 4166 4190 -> 0.92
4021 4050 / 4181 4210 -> 0.90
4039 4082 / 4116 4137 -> 0.97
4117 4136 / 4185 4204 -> 0.89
